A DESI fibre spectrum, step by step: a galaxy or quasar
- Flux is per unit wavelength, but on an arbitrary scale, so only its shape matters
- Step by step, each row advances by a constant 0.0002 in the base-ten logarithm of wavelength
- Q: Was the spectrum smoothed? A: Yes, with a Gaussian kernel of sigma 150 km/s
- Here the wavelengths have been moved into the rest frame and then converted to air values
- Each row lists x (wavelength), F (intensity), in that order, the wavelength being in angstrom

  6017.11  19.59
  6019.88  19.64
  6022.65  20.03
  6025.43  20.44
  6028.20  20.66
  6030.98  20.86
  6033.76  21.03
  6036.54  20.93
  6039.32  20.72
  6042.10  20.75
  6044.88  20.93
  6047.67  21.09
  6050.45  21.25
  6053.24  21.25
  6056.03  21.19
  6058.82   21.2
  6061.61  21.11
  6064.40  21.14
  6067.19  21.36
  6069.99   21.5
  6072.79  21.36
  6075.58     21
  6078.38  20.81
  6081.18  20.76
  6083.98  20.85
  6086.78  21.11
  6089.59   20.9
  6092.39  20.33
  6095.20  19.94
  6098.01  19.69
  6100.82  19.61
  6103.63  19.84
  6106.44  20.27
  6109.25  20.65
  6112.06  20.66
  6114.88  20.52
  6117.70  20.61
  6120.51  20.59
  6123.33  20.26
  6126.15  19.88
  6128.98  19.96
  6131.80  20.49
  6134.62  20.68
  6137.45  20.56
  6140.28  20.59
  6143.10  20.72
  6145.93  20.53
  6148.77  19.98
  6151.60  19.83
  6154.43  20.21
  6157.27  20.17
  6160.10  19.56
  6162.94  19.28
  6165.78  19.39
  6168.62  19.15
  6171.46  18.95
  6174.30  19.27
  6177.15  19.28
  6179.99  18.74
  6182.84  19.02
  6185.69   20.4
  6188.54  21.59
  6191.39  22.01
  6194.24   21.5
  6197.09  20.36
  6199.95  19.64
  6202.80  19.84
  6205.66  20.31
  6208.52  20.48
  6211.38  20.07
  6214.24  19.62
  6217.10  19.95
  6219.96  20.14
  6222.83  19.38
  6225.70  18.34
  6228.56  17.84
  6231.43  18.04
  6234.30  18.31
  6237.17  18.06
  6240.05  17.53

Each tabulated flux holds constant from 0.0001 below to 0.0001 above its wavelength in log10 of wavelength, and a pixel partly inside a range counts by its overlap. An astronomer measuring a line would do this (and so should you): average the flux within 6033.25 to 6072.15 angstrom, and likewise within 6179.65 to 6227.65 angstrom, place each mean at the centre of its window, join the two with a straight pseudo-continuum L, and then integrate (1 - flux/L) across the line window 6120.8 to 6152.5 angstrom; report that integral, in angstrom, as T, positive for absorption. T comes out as 0.3 angstrom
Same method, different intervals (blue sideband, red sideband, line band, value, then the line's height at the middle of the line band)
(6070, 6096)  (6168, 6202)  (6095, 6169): 1.06 angstrom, 20.4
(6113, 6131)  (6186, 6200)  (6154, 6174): 1.25 angstrom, 20.8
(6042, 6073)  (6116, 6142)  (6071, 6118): 0.58 angstrom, 20.8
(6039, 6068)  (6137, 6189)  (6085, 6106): 0.40 angstrom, 20.6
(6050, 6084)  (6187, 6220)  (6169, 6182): 0.98 angstrom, 20.6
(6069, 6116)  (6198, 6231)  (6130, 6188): 0.46 angstrom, 20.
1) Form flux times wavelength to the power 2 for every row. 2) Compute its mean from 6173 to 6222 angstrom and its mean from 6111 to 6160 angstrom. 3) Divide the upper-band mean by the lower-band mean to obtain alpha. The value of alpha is 1.0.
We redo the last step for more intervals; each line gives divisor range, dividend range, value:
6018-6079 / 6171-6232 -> 1.00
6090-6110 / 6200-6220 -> 1.03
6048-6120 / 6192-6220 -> 1.02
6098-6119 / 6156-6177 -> 0.97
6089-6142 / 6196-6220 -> 1.02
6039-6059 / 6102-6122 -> 0.99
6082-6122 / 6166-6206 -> 1.01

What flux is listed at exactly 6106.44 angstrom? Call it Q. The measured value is 20.27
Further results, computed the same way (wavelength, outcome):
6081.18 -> 20.76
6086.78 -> 21.11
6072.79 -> 21.36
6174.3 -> 19.27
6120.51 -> 20.59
